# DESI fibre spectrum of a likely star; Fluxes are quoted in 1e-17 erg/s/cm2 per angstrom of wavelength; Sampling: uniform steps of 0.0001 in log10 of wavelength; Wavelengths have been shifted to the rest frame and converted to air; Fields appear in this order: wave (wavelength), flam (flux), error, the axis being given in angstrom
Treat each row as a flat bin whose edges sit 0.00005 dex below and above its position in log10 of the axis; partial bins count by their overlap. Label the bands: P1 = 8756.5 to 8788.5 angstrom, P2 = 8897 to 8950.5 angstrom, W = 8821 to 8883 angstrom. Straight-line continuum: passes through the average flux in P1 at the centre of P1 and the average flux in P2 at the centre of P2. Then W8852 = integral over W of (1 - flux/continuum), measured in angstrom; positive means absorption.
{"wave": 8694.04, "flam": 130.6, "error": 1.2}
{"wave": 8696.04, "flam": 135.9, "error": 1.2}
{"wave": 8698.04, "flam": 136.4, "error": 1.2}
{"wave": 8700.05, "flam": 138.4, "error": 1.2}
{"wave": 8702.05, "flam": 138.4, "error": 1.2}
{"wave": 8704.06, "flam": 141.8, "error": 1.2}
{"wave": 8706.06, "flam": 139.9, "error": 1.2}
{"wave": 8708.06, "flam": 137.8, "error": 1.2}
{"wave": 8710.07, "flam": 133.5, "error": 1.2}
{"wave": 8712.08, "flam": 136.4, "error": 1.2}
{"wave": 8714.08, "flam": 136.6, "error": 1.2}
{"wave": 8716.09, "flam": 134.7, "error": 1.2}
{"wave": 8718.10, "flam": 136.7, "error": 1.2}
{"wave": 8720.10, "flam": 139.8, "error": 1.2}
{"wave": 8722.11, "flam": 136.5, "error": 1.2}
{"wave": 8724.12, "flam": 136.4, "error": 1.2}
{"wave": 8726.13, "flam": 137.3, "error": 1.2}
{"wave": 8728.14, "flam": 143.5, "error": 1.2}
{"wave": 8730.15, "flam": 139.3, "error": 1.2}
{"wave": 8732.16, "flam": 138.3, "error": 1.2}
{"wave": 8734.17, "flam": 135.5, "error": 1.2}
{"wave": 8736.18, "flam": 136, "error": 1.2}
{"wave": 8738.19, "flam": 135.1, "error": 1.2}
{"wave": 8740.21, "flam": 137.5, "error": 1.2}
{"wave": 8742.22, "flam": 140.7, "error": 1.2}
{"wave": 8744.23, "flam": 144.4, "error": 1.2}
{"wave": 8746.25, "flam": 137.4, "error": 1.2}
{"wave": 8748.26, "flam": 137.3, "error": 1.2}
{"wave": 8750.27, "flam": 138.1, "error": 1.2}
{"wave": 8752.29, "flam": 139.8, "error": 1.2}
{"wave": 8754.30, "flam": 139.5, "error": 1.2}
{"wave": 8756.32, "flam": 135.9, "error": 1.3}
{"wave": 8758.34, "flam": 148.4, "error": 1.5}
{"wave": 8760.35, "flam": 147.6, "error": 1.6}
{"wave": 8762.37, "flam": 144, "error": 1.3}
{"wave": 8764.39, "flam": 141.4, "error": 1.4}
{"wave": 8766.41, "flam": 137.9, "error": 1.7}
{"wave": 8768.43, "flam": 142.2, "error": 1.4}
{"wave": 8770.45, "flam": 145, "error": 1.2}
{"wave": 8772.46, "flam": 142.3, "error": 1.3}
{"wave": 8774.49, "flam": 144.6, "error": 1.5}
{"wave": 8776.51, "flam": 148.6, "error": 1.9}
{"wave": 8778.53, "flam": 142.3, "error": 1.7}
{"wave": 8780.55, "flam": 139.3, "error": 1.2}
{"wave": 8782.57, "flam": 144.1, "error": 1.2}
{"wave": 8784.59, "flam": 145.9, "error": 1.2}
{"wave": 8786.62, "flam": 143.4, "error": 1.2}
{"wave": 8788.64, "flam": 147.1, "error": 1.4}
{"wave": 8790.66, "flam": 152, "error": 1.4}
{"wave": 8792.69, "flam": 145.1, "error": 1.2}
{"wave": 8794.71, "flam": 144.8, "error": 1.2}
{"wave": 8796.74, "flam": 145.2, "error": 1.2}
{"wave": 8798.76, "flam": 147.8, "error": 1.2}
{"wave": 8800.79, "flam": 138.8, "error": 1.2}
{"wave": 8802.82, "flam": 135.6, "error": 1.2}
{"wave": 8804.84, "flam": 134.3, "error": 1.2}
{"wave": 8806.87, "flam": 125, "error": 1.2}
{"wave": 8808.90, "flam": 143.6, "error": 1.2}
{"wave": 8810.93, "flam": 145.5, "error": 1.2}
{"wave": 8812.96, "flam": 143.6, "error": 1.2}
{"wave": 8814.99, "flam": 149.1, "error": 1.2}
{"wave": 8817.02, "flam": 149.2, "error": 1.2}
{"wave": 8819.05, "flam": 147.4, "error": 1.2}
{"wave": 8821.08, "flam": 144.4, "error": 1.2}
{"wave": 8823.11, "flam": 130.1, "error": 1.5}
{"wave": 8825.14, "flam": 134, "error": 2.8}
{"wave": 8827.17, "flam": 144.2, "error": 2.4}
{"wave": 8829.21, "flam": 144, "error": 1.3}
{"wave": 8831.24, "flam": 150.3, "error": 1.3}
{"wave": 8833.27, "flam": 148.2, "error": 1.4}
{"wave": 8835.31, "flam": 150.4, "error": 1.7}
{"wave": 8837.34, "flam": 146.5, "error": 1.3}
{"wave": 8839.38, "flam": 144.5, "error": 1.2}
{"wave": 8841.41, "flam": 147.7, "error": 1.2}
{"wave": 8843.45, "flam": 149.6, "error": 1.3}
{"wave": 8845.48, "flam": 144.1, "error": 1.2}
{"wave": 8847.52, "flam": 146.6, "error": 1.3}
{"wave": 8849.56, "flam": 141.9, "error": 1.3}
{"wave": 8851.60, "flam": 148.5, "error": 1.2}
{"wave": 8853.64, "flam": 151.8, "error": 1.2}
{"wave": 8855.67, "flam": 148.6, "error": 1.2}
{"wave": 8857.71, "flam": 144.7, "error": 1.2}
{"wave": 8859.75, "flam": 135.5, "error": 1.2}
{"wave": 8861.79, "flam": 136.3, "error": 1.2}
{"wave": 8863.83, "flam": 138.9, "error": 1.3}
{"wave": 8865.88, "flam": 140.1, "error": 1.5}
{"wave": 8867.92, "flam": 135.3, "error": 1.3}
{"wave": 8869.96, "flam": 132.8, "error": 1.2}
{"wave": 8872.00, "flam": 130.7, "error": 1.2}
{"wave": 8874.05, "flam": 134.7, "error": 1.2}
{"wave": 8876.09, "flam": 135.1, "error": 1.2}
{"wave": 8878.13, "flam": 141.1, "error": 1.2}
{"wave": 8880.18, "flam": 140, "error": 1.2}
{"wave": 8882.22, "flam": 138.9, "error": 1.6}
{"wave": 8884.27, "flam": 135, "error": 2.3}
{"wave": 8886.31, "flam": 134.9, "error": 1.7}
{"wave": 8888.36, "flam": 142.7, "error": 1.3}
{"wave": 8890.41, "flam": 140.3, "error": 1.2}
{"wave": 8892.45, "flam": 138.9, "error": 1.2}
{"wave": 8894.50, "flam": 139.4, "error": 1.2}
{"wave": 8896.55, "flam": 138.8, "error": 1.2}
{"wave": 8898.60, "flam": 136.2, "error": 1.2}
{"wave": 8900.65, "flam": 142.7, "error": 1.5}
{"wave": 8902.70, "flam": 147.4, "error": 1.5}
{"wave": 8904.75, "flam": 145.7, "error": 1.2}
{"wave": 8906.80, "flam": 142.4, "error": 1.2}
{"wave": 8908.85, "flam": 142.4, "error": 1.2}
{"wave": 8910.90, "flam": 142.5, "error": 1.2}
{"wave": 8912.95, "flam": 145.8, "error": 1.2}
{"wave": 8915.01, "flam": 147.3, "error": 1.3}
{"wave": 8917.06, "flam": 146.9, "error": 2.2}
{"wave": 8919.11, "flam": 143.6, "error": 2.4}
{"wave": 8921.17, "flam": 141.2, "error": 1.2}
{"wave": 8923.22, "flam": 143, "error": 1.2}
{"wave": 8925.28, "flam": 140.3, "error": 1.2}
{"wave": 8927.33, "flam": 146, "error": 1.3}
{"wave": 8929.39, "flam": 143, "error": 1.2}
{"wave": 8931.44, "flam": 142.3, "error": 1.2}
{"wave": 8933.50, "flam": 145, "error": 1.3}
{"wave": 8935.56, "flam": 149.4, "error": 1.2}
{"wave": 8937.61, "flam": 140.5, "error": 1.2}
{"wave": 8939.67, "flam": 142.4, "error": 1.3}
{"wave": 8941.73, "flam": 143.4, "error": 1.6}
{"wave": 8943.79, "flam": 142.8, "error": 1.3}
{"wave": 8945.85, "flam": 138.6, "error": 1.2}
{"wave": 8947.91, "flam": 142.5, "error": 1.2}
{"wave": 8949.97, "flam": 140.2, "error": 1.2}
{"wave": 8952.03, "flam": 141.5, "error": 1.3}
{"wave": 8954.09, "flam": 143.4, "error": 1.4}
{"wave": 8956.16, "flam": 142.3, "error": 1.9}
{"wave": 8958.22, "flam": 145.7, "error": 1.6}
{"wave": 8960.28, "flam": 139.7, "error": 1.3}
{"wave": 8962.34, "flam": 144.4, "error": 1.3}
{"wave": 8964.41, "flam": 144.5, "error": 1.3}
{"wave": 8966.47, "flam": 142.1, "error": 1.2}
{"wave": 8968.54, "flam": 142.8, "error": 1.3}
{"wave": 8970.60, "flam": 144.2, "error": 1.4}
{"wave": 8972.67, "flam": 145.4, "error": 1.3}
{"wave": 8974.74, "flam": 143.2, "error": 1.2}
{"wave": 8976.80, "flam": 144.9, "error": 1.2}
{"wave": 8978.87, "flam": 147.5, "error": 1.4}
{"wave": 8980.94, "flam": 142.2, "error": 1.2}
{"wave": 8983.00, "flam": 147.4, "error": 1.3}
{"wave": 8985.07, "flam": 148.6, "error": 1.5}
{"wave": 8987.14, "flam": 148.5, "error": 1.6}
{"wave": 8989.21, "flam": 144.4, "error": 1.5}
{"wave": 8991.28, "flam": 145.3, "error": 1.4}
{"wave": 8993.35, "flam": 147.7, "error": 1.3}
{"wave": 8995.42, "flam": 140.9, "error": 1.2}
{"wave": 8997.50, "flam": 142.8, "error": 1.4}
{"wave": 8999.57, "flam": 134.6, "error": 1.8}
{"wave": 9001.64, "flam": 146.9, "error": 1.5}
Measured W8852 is 0.66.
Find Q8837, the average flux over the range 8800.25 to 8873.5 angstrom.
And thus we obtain 142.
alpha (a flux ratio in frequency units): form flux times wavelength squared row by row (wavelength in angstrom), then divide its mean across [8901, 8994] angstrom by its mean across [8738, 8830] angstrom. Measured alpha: 1.05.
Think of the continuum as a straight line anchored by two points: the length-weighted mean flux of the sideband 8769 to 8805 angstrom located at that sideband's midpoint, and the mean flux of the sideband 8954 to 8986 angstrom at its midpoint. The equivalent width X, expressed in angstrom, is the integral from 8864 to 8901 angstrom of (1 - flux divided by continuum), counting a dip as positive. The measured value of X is 1.7 angstrom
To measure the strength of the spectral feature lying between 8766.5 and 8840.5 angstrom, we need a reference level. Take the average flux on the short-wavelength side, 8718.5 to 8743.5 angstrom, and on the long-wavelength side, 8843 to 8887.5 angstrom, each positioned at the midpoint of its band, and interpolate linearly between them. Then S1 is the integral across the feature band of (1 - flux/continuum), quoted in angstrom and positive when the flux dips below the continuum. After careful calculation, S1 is -2.3 angstrom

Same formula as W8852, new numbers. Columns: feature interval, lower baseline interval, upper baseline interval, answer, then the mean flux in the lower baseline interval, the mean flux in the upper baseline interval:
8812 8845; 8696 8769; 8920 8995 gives -1.0 angstrom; 139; 144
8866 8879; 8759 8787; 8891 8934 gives 0.7 angstrom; 144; 143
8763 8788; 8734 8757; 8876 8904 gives -0.8 angstrom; 138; 140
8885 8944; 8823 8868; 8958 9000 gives 0.6 angstrom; 144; 144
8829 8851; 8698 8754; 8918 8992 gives -0.9 angstrom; 138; 144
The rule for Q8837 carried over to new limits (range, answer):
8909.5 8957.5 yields 143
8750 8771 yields 142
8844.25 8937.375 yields 142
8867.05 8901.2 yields 137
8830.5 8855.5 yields 148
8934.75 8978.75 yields 143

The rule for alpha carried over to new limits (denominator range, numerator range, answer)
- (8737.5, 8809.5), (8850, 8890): 1.00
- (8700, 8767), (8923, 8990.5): 1.09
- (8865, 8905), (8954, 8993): 1.07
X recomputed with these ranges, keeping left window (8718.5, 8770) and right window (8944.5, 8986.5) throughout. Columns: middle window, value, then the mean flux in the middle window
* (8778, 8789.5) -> -0.3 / 144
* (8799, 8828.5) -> 0.1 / 141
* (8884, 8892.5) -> 0.2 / 139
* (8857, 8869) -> 0.3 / 138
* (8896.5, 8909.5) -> 0.0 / 142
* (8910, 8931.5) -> -0.2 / 144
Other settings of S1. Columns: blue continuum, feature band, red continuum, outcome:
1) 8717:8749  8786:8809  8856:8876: -0.71 angstrom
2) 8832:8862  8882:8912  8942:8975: 0.81 angstrom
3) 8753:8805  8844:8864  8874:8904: -0.49 angstrom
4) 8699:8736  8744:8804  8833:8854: -0.38 angstrom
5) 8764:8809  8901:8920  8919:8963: -0.28 angstrom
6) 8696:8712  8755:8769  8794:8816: -0.28 angstrom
